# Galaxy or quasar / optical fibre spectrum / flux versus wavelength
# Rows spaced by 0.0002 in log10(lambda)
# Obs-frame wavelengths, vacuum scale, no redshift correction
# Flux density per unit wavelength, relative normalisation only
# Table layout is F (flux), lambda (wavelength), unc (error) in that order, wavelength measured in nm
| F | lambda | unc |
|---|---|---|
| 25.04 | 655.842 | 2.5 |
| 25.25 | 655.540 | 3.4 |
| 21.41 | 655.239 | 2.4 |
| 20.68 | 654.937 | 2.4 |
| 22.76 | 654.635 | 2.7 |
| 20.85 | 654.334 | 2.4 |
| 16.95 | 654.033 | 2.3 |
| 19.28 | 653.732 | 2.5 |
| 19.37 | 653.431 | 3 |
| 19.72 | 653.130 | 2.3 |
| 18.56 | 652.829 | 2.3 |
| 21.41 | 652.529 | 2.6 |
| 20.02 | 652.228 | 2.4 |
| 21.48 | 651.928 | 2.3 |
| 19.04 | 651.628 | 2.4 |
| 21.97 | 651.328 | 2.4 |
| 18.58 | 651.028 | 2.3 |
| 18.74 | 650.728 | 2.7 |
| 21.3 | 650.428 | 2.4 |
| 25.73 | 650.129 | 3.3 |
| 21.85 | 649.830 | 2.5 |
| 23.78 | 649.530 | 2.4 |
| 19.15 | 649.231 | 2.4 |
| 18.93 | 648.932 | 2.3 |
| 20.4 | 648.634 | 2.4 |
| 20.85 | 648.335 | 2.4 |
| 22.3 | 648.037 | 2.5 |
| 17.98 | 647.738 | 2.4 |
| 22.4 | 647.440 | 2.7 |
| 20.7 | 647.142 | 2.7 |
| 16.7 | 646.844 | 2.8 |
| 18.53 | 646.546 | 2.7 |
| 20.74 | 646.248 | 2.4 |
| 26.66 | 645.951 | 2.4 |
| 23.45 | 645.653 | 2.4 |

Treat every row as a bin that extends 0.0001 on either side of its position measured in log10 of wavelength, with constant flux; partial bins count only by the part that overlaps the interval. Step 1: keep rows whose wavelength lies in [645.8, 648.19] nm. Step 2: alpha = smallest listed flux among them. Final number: 16.7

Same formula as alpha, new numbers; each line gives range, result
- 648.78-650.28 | 18.93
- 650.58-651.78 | 18.58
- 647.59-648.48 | 17.98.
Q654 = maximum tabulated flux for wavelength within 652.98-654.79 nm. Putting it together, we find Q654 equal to 22.76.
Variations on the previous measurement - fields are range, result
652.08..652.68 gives 21.41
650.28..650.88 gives 21.3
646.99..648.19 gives 22.4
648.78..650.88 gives 25.73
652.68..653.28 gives 19.72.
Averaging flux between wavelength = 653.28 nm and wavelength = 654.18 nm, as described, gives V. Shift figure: 18.5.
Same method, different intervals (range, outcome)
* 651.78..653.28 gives 20.2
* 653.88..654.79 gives 20.2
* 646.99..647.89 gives 20.3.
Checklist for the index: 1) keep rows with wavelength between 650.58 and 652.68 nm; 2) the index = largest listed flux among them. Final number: 21.97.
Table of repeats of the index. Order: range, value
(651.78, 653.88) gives 21.48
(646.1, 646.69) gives 20.74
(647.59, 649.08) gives 22.3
